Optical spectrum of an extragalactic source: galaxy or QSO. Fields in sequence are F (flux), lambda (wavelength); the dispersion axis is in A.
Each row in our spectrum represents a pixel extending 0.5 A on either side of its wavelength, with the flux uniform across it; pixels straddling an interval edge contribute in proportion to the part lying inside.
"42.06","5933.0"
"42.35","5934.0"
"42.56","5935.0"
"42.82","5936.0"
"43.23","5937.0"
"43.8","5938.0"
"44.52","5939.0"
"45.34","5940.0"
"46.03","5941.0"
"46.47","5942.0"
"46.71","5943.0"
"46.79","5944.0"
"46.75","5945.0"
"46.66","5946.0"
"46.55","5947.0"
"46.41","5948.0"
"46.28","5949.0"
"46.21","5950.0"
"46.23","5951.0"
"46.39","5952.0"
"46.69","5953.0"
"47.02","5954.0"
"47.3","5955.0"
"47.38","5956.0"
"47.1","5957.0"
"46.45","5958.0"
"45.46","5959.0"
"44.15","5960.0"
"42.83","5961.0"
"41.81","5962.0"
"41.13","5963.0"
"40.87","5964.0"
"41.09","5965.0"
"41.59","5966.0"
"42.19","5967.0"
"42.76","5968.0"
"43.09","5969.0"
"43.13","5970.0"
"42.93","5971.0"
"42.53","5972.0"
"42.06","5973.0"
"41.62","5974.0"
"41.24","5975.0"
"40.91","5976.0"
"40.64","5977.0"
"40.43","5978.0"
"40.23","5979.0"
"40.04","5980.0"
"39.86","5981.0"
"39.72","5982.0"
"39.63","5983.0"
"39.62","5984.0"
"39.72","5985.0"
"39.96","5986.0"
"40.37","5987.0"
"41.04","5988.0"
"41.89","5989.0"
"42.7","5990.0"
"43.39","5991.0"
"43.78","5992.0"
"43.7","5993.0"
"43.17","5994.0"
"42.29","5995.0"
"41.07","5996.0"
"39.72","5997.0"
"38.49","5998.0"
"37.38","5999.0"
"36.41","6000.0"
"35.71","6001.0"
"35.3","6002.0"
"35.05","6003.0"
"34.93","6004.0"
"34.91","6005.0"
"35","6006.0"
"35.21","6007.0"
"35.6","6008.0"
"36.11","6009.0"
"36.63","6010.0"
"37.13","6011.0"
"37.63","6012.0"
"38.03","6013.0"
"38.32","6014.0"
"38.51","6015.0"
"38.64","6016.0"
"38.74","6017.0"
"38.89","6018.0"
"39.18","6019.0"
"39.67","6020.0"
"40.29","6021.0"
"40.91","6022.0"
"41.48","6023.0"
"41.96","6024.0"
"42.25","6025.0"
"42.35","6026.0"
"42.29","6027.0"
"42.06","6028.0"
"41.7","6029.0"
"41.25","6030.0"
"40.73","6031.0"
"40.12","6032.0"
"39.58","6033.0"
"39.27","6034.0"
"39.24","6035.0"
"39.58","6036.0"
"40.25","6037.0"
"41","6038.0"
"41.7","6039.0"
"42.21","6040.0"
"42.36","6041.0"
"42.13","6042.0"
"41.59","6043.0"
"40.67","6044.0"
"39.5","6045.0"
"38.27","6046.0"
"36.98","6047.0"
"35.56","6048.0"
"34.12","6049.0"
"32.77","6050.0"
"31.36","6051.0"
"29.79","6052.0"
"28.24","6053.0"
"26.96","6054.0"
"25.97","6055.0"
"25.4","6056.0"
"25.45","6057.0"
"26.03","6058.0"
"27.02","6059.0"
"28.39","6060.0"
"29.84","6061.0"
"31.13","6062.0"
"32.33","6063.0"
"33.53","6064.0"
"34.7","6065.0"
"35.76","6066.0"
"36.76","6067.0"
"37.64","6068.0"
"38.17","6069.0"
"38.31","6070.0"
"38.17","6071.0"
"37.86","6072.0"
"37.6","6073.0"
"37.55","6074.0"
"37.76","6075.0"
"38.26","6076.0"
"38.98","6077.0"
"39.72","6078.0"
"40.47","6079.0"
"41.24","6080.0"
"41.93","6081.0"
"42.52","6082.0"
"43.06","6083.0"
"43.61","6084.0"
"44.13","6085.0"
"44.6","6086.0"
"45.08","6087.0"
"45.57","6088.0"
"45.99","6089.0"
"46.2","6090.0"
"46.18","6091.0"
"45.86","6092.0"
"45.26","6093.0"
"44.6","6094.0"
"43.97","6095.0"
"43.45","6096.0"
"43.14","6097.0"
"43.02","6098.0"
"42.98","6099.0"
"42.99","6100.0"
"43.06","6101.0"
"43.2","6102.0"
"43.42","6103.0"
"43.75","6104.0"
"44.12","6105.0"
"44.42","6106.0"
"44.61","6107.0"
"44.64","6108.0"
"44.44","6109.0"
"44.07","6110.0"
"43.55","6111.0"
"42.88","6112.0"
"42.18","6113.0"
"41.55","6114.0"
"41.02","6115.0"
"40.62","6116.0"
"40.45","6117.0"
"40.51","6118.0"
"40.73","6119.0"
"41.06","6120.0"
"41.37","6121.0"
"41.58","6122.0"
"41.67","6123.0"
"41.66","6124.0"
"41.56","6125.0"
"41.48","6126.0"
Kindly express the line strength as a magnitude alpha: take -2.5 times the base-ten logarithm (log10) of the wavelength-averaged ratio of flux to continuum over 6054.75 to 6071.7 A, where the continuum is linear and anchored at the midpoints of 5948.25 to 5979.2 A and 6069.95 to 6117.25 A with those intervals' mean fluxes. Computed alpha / 0.310 mag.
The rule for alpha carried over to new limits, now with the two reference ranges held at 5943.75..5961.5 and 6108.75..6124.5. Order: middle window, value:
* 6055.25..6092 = 0.14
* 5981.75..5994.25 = 0.10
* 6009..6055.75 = 0.15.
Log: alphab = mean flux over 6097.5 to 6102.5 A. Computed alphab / 43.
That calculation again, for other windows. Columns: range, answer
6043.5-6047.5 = 38.9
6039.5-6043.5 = 42.1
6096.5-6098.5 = 43.1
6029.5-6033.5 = 40.4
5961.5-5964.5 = 41.3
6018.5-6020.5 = 39.4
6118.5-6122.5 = 41.2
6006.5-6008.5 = 35.4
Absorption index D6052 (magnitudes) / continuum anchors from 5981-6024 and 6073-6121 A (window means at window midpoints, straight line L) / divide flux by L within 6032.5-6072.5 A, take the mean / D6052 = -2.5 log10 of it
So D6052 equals 0.17 mag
